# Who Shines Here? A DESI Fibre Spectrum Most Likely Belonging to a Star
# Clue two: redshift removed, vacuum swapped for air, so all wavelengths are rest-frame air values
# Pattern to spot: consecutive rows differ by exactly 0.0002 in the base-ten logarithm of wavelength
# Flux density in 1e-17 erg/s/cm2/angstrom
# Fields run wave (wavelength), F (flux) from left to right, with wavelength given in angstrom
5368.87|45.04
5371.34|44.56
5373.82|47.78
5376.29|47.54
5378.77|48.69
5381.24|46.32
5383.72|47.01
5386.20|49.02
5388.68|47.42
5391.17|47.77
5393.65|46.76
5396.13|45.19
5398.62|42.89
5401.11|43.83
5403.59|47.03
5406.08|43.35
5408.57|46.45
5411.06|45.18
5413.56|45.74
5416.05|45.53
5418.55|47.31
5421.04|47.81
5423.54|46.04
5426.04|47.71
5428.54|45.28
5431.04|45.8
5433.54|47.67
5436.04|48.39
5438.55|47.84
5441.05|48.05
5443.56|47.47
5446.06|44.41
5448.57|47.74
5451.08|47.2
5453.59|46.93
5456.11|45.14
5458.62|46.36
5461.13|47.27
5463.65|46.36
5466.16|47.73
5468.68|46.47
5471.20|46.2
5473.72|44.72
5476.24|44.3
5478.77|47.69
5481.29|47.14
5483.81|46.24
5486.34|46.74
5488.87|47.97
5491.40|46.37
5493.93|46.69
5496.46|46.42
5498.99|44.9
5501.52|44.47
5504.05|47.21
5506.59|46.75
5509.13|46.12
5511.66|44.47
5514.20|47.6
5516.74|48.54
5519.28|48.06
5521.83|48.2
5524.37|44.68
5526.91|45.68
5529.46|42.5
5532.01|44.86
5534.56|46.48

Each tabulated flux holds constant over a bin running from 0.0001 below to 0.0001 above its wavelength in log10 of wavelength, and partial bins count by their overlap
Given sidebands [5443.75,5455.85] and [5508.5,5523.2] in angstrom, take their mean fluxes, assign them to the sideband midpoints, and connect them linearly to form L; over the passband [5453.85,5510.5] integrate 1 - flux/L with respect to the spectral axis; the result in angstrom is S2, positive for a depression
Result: 0.63 angstrom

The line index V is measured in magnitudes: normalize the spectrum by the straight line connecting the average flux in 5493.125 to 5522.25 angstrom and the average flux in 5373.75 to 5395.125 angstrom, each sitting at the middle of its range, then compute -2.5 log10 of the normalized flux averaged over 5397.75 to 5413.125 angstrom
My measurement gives 0.06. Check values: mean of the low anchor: 47.6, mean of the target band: 44.9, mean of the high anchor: 46.6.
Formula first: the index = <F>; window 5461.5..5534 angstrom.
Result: 46.3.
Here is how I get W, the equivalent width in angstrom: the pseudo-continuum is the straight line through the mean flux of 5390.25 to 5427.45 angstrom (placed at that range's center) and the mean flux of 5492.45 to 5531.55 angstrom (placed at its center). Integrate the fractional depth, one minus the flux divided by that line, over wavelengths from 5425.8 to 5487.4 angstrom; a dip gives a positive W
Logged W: -0.9 angstrom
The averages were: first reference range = 45.9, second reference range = 46.1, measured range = 46.7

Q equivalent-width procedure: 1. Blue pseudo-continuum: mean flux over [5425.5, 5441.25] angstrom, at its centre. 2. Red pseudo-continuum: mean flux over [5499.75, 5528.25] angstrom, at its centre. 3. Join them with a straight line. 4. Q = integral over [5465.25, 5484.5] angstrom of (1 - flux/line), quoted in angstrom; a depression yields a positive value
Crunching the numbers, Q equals 0.2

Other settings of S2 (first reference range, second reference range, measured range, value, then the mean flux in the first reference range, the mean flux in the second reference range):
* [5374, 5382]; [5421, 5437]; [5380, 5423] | 1.05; 47.7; 46.9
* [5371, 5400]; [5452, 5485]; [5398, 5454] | 0.26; 46.8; 46.4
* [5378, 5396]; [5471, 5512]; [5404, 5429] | 0.51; 47.4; 46.2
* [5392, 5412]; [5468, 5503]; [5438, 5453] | -0.46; 45.2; 46.2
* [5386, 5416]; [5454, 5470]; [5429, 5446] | -0.36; 45.8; 46.6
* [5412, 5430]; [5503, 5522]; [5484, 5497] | 0.02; 46.4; 47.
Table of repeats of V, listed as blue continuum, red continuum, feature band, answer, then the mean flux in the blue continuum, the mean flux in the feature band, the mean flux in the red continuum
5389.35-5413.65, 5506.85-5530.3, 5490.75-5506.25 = 0.00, 45.4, 46.1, 46.3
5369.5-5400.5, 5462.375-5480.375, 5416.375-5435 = -0.01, 46.6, 46.8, 46.2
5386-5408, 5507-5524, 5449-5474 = 0.00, 45.8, 46.5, 47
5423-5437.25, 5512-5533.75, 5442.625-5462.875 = 0.00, 46.9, 46.6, 46.2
